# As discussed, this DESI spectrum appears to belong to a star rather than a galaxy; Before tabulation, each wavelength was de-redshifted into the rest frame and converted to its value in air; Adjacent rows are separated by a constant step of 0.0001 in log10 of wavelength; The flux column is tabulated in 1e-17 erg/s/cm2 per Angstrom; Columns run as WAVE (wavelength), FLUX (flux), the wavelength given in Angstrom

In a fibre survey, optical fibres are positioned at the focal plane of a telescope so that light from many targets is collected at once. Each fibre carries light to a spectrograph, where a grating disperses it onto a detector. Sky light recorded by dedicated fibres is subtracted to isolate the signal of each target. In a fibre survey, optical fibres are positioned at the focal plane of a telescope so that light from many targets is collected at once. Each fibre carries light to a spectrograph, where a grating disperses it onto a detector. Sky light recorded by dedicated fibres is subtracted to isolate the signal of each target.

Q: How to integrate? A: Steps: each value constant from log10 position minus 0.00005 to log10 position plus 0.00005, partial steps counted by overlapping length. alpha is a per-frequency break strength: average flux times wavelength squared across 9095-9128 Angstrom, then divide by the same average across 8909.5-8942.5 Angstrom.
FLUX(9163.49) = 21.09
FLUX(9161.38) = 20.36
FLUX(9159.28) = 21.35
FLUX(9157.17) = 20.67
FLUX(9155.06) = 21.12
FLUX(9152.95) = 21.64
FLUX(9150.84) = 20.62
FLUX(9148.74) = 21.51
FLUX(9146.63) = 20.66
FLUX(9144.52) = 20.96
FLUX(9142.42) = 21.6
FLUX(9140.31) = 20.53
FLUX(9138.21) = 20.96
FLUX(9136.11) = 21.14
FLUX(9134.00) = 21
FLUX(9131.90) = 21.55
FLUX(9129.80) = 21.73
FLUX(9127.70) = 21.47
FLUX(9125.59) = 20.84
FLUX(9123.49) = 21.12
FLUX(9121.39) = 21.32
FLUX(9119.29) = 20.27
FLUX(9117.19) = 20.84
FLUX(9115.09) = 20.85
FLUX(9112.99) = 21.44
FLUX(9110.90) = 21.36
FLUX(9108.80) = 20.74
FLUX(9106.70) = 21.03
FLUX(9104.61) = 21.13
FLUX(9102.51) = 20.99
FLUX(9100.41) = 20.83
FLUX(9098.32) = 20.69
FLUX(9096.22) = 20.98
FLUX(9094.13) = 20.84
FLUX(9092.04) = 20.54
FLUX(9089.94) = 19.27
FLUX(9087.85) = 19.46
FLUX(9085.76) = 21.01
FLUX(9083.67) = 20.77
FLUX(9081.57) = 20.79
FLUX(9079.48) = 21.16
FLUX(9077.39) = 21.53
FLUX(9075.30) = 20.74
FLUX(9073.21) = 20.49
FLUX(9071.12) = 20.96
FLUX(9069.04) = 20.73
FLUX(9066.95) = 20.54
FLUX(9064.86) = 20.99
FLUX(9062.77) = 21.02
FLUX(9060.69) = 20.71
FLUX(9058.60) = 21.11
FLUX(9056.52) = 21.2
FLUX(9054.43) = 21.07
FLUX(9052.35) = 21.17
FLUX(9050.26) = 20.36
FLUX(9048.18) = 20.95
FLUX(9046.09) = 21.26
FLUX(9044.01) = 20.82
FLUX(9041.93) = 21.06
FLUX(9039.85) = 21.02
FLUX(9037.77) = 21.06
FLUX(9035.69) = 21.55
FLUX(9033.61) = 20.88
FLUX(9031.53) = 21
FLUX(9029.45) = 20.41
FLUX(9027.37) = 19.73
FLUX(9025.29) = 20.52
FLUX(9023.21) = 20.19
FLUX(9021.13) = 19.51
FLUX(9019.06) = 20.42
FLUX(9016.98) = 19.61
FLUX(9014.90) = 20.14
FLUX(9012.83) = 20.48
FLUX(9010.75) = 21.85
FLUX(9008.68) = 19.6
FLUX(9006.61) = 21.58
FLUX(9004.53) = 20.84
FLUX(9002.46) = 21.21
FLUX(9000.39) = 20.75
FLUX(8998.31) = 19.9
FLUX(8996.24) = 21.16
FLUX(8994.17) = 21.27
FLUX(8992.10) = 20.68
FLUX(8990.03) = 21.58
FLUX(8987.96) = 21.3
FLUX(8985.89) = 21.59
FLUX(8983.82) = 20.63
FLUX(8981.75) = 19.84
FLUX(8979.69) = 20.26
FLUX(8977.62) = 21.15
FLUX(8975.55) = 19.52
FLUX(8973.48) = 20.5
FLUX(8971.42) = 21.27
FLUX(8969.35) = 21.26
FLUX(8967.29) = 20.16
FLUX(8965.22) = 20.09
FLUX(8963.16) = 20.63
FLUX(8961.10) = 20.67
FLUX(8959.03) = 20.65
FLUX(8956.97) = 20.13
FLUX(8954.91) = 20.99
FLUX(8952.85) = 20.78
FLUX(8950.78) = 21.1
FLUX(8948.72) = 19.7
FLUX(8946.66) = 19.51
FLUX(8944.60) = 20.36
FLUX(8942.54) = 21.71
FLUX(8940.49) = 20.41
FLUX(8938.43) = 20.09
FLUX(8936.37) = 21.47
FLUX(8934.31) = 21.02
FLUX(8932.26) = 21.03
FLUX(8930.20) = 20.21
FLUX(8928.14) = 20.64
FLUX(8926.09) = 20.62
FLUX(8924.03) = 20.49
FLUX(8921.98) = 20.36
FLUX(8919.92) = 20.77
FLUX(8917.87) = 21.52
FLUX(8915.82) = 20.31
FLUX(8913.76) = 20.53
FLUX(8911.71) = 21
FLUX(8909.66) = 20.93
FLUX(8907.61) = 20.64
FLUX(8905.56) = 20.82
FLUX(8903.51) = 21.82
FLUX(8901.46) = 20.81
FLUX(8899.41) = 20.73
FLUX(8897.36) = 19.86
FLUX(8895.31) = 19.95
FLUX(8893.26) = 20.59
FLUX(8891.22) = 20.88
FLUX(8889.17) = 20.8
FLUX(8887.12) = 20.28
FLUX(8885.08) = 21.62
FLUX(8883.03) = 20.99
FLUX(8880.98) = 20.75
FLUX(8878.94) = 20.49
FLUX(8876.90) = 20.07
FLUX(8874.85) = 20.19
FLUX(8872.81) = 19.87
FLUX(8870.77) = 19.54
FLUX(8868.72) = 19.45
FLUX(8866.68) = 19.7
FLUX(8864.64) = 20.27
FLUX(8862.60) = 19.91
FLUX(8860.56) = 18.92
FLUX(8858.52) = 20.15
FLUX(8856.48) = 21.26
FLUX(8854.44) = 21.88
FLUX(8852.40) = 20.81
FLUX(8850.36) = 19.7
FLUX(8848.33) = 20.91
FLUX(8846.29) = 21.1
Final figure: 1.05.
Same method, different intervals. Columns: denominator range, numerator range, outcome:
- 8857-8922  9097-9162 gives 1.08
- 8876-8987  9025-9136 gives 1.05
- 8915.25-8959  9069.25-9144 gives 1.05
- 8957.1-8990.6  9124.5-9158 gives 1.06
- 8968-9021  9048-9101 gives 1.02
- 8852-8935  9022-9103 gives 1.05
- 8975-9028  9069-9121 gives 1.03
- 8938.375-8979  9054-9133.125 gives 1.05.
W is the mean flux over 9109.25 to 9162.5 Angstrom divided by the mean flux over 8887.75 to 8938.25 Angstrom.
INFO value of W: 1.02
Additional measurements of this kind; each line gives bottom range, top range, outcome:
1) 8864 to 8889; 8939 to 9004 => 1.02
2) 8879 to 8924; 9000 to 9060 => 1.00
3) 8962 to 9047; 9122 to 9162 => 1.02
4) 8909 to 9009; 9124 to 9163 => 1.02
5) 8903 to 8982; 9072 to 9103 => 1.00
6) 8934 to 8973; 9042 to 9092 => 1.01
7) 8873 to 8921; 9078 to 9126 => 1.01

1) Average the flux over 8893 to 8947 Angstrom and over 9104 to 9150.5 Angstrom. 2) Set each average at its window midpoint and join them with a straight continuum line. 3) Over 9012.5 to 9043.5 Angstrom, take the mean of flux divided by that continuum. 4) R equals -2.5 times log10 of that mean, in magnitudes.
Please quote 0.020 mag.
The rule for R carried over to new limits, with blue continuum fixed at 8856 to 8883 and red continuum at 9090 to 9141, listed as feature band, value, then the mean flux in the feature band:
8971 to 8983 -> 0.004 mag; 20.4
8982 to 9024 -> -0.008 mag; 20.7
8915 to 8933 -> -0.021 mag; 20.7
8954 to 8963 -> -0.012 mag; 20.6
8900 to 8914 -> -0.040 mag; 21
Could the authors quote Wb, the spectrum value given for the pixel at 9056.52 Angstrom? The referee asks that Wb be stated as 21.2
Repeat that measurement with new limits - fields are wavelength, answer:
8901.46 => 20.81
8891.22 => 20.88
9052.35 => 21.17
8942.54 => 21.71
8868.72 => 19.45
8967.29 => 20.16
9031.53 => 21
